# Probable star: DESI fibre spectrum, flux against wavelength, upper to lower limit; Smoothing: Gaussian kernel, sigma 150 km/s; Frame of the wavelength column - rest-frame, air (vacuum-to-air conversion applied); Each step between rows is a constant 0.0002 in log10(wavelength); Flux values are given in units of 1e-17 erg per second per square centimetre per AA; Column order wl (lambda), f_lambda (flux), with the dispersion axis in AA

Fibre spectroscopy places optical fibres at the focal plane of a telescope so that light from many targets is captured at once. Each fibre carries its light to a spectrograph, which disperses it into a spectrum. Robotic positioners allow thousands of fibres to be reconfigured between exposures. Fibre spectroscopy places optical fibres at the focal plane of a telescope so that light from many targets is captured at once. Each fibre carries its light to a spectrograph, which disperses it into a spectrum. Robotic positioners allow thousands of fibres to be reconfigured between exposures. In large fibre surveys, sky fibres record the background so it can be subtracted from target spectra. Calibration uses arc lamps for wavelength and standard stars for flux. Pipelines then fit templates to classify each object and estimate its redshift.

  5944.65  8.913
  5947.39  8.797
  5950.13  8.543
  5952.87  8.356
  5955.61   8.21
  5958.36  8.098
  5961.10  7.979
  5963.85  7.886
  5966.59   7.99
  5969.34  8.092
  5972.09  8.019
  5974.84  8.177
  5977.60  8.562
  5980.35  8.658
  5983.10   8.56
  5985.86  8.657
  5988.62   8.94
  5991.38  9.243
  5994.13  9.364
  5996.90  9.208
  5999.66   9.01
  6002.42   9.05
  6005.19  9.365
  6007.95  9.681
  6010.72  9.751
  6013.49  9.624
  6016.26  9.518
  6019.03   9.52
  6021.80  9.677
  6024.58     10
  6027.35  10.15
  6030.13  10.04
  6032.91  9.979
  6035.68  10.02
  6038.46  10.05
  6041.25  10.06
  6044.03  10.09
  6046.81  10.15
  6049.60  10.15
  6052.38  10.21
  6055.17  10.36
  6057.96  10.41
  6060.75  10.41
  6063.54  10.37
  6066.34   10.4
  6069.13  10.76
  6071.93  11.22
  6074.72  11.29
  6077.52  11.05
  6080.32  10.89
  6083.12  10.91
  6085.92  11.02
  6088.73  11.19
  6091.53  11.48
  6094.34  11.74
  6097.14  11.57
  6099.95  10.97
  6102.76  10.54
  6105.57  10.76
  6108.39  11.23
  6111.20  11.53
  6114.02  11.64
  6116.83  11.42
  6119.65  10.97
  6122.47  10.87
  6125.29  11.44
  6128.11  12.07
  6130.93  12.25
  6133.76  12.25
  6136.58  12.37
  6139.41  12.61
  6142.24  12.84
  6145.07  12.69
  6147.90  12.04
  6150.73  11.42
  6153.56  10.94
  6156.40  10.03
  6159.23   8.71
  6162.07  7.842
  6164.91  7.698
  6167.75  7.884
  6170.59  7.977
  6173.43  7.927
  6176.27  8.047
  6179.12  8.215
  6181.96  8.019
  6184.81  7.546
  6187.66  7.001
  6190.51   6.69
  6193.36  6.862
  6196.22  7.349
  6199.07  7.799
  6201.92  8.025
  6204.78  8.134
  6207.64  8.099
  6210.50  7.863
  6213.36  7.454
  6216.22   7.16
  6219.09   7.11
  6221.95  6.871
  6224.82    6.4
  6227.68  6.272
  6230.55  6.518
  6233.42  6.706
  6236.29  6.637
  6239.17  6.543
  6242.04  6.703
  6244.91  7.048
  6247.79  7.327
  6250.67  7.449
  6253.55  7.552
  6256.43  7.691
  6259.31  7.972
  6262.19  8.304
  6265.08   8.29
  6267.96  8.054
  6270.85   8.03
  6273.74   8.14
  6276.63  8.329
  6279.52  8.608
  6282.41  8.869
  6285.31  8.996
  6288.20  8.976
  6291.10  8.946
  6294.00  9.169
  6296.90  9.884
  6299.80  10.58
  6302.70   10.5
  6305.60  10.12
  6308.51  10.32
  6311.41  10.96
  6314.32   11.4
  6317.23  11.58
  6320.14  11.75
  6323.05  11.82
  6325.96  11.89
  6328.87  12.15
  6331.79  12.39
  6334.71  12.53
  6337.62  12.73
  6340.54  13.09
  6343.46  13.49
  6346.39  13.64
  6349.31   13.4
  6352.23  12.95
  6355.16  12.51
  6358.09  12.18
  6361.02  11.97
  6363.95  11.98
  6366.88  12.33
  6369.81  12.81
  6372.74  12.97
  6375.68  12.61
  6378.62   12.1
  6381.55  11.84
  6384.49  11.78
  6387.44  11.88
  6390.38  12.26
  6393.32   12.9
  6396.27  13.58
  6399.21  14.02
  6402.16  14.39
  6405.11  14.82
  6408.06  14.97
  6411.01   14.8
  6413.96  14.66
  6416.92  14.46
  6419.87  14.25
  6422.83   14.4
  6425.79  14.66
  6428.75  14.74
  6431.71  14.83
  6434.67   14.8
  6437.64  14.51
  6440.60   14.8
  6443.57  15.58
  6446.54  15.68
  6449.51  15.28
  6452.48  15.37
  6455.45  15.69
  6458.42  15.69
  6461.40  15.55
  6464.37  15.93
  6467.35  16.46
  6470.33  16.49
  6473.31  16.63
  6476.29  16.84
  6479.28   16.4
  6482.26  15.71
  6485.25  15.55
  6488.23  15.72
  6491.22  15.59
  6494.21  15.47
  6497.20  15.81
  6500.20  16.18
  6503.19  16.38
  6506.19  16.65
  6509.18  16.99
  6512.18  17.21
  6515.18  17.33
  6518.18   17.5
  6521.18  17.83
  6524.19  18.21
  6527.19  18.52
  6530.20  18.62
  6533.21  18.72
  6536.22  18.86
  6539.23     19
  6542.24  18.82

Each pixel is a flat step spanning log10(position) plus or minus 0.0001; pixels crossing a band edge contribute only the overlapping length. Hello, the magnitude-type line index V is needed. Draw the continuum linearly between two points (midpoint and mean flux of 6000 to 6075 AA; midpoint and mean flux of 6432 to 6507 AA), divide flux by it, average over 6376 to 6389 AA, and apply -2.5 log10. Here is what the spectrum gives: 0.217 mag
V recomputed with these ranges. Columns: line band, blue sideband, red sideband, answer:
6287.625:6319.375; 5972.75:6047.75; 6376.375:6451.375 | 0.24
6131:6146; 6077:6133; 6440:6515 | -0.07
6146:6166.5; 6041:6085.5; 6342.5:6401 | 0.14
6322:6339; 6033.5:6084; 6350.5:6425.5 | 0.04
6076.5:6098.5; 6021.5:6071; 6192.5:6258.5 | -0.18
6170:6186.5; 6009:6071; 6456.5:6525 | 0.45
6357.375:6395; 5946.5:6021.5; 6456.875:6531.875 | 0.20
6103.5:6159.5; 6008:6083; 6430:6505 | -0.02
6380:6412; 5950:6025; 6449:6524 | 0.12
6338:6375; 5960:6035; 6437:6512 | 0.12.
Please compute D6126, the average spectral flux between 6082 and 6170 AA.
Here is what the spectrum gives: 11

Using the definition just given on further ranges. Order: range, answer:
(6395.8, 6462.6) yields 14.9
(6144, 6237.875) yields 8.03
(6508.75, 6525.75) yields 17.5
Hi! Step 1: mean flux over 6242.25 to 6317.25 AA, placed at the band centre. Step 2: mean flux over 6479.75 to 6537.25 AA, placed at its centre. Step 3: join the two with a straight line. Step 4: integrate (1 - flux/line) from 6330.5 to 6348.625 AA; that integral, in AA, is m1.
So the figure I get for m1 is -3.3 AA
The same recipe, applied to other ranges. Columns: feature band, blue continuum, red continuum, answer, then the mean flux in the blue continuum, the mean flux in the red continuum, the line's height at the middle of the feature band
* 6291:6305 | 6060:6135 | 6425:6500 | 3.8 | 11.2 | 15.6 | 13.6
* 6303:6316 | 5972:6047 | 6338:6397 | 1.5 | 9.41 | 12.6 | 12.1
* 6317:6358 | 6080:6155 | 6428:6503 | 4.6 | 11.6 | 15.7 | 14.2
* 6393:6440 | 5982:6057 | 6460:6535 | 3.2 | 9.66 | 16.7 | 15.5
